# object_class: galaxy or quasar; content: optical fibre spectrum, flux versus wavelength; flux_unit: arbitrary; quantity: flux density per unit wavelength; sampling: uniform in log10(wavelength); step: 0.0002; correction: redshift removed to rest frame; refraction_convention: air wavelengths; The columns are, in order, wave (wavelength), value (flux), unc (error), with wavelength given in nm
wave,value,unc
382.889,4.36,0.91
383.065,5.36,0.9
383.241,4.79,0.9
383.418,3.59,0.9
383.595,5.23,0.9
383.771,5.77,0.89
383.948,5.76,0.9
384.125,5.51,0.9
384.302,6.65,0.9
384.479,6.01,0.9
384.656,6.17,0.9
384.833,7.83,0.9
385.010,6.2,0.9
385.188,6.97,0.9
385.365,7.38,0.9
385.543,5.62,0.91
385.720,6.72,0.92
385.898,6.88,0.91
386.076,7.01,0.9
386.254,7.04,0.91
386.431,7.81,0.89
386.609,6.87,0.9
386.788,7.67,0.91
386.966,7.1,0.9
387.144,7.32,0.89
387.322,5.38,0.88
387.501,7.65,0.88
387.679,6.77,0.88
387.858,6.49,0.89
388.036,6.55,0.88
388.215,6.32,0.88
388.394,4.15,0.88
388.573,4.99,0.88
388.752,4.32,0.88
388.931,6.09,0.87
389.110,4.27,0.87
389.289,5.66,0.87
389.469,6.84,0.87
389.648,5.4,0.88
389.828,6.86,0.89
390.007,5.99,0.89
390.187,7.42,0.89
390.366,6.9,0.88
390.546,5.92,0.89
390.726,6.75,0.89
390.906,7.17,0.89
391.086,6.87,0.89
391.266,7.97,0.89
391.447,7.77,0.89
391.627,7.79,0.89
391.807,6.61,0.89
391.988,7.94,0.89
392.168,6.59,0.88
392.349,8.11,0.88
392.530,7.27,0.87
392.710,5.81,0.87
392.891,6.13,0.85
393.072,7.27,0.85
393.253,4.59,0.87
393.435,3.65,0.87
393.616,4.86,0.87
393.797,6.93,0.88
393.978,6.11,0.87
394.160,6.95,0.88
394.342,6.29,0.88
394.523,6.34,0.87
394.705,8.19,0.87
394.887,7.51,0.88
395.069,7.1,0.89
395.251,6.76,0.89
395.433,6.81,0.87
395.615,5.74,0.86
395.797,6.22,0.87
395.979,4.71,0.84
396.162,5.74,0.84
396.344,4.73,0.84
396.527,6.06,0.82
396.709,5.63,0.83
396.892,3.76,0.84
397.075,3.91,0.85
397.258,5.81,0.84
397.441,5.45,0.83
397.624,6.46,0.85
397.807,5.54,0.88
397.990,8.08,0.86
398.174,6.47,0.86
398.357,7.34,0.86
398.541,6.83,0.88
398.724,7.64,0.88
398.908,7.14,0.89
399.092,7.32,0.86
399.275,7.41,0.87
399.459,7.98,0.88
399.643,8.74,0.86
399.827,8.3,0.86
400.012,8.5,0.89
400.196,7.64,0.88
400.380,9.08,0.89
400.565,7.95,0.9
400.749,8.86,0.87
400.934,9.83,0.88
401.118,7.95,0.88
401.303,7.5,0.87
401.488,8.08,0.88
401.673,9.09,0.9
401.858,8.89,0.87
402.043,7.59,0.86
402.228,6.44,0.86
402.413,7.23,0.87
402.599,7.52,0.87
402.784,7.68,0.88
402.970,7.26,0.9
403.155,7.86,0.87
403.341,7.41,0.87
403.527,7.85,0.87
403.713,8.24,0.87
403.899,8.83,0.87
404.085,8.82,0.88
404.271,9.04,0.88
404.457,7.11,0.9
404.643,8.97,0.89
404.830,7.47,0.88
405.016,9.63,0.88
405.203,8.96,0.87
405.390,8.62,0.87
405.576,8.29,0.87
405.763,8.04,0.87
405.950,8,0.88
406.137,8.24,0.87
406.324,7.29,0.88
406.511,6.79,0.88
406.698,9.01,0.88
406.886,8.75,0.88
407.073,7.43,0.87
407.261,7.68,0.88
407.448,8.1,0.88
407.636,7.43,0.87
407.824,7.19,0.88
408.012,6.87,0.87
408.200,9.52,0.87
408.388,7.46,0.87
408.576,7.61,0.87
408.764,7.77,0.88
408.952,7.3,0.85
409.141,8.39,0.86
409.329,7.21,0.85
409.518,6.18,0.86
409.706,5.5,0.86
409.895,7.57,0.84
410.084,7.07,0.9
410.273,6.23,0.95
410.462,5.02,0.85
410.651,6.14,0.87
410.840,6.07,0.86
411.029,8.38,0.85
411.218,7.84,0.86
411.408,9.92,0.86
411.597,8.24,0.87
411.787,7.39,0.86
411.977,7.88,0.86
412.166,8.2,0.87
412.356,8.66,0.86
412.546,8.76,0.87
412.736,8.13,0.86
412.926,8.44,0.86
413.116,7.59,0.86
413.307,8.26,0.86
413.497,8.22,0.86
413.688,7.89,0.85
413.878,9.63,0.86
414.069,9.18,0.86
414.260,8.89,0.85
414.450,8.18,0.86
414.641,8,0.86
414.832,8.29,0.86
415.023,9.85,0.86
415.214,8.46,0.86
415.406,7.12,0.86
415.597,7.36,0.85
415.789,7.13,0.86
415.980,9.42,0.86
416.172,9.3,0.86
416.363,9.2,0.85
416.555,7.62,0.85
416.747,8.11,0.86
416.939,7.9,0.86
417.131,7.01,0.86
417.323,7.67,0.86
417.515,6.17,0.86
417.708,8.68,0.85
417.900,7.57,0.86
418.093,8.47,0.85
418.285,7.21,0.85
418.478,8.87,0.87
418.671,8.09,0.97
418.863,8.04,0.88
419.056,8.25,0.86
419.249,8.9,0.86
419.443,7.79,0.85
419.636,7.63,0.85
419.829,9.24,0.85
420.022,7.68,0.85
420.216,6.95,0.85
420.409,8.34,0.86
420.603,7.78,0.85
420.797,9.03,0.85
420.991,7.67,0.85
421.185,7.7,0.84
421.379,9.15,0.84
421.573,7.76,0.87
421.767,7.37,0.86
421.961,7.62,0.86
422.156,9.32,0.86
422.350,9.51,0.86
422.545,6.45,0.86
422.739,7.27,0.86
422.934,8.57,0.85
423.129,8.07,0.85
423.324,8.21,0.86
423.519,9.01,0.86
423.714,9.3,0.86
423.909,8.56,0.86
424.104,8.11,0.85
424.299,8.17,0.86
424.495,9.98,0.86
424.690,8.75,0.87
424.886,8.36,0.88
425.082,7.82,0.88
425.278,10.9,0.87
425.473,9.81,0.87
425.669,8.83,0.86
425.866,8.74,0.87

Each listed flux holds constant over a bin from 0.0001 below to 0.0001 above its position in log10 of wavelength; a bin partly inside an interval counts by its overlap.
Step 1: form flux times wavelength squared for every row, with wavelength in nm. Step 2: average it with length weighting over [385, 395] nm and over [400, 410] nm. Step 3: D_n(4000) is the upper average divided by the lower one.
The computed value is 1.3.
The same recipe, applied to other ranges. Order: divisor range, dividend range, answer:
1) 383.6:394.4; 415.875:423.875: 1.47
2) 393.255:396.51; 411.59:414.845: 1.49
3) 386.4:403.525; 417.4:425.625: 1.39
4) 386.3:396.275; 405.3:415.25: 1.34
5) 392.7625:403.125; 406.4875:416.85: 1.22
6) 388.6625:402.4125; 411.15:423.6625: 1.34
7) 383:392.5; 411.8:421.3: 1.46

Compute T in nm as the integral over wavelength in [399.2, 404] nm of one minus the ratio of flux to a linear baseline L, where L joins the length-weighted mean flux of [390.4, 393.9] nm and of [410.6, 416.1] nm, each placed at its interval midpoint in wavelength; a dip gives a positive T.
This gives -0.48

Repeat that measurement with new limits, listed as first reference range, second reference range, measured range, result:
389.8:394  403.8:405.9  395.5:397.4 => 0.53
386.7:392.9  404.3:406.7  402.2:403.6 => 0.08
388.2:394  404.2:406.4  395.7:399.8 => 0.51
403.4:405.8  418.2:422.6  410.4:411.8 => 0.15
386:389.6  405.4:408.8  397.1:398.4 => 0.15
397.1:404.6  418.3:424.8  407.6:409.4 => 0.05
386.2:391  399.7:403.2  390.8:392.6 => -0.17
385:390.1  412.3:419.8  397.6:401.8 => -0.41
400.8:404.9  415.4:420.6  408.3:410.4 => 0.25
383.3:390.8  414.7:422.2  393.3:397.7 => 0.57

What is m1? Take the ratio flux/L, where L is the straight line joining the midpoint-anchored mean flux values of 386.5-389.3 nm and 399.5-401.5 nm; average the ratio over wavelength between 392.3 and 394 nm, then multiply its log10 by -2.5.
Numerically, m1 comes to 0.17 mag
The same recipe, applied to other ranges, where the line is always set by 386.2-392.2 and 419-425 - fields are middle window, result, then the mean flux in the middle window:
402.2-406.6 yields -0.092 mag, 8.01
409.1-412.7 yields 0.043 mag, 7.4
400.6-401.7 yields -0.181 mag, 8.49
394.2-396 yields 0.035 mag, 6.65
